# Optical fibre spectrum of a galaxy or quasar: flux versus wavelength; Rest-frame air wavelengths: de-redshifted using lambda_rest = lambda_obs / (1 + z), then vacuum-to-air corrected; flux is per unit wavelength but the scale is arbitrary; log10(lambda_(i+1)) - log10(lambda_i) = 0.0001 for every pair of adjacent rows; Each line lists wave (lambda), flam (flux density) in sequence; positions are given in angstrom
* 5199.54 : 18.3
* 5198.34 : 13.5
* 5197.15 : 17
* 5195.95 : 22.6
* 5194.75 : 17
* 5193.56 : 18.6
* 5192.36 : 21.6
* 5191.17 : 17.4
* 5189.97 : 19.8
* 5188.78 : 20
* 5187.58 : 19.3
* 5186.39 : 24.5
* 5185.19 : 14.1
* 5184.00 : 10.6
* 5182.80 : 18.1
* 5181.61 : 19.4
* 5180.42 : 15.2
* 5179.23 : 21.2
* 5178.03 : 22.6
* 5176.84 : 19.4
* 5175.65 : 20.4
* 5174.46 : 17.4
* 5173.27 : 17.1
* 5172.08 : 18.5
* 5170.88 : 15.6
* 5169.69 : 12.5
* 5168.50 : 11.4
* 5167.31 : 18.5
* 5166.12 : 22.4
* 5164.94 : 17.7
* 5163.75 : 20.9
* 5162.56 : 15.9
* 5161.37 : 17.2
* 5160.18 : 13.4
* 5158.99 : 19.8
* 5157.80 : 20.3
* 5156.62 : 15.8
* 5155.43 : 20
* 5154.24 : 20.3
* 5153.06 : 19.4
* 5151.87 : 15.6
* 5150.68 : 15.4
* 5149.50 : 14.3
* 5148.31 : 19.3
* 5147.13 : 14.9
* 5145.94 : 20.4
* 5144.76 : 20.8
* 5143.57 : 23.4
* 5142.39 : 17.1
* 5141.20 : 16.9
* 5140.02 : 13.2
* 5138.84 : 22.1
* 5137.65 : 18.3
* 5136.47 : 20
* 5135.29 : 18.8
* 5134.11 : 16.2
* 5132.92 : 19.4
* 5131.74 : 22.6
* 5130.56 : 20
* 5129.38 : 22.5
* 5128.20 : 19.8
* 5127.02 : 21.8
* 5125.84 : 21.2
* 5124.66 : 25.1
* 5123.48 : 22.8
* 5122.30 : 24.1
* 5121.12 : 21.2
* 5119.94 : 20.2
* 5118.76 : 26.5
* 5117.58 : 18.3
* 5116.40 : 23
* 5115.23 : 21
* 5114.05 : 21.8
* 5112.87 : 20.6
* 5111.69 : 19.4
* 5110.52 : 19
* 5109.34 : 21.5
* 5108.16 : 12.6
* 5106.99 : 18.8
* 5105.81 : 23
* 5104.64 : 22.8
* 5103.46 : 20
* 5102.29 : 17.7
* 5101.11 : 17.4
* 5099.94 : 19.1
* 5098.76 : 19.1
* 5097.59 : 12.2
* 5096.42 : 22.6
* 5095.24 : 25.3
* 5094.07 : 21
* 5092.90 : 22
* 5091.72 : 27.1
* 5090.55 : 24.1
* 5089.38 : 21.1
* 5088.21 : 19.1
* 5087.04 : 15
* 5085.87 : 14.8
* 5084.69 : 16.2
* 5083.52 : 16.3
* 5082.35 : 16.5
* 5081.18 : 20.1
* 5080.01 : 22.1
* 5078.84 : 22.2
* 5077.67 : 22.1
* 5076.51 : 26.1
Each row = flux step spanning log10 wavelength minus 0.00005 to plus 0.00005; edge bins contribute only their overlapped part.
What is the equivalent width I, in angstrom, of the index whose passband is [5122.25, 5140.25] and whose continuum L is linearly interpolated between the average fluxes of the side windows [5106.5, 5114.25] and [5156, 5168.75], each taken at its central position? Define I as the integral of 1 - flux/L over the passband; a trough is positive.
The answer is -1.99 angstrom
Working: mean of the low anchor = 19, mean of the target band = 20.5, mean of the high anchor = 17.8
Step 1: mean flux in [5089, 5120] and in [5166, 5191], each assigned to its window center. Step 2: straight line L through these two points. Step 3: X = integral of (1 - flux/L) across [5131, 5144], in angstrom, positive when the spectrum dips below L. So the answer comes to 0.4 angstrom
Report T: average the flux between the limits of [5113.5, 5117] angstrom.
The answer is 21.9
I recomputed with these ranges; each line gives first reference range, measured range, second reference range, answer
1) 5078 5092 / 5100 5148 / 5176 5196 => -2.4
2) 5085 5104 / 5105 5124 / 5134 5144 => -1.7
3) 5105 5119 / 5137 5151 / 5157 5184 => 0.6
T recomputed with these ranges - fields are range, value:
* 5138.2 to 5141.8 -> 17.4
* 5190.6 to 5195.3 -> 18.7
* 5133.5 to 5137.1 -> 18.3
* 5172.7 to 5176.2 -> 18.3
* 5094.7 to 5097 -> 23.9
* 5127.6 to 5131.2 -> 20.8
